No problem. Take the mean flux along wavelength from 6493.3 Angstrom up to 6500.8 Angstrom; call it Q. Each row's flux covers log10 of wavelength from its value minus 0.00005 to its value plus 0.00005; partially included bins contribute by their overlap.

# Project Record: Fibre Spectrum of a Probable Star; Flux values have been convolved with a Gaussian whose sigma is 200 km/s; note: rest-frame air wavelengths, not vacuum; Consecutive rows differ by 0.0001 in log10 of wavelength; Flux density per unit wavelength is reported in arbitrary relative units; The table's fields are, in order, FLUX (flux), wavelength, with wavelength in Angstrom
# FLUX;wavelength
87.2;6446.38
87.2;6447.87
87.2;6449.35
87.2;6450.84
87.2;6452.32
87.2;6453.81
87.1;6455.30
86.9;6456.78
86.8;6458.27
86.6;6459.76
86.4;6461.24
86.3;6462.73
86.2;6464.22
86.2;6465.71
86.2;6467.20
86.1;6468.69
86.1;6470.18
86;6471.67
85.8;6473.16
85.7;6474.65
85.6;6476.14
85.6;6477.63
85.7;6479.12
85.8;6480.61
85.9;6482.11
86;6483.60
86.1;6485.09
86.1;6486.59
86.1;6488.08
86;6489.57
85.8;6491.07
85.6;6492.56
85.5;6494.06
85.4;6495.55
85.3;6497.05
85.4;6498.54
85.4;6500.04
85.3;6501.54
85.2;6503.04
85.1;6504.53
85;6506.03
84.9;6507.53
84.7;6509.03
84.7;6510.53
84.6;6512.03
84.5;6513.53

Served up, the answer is 85.4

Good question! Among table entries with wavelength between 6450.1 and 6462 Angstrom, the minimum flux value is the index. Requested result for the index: 86.4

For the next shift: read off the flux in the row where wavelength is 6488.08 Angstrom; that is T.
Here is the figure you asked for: 86.1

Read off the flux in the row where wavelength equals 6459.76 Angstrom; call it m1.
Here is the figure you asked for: 86.6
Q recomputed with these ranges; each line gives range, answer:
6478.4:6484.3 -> 85.8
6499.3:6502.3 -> 85.2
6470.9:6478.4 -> 85.8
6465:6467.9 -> 86.2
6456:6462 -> 86.8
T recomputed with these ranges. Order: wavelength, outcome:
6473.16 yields 85.8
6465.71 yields 86.2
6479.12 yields 85.7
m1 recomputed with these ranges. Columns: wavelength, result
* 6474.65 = 85.7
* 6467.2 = 86.2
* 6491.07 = 85.8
